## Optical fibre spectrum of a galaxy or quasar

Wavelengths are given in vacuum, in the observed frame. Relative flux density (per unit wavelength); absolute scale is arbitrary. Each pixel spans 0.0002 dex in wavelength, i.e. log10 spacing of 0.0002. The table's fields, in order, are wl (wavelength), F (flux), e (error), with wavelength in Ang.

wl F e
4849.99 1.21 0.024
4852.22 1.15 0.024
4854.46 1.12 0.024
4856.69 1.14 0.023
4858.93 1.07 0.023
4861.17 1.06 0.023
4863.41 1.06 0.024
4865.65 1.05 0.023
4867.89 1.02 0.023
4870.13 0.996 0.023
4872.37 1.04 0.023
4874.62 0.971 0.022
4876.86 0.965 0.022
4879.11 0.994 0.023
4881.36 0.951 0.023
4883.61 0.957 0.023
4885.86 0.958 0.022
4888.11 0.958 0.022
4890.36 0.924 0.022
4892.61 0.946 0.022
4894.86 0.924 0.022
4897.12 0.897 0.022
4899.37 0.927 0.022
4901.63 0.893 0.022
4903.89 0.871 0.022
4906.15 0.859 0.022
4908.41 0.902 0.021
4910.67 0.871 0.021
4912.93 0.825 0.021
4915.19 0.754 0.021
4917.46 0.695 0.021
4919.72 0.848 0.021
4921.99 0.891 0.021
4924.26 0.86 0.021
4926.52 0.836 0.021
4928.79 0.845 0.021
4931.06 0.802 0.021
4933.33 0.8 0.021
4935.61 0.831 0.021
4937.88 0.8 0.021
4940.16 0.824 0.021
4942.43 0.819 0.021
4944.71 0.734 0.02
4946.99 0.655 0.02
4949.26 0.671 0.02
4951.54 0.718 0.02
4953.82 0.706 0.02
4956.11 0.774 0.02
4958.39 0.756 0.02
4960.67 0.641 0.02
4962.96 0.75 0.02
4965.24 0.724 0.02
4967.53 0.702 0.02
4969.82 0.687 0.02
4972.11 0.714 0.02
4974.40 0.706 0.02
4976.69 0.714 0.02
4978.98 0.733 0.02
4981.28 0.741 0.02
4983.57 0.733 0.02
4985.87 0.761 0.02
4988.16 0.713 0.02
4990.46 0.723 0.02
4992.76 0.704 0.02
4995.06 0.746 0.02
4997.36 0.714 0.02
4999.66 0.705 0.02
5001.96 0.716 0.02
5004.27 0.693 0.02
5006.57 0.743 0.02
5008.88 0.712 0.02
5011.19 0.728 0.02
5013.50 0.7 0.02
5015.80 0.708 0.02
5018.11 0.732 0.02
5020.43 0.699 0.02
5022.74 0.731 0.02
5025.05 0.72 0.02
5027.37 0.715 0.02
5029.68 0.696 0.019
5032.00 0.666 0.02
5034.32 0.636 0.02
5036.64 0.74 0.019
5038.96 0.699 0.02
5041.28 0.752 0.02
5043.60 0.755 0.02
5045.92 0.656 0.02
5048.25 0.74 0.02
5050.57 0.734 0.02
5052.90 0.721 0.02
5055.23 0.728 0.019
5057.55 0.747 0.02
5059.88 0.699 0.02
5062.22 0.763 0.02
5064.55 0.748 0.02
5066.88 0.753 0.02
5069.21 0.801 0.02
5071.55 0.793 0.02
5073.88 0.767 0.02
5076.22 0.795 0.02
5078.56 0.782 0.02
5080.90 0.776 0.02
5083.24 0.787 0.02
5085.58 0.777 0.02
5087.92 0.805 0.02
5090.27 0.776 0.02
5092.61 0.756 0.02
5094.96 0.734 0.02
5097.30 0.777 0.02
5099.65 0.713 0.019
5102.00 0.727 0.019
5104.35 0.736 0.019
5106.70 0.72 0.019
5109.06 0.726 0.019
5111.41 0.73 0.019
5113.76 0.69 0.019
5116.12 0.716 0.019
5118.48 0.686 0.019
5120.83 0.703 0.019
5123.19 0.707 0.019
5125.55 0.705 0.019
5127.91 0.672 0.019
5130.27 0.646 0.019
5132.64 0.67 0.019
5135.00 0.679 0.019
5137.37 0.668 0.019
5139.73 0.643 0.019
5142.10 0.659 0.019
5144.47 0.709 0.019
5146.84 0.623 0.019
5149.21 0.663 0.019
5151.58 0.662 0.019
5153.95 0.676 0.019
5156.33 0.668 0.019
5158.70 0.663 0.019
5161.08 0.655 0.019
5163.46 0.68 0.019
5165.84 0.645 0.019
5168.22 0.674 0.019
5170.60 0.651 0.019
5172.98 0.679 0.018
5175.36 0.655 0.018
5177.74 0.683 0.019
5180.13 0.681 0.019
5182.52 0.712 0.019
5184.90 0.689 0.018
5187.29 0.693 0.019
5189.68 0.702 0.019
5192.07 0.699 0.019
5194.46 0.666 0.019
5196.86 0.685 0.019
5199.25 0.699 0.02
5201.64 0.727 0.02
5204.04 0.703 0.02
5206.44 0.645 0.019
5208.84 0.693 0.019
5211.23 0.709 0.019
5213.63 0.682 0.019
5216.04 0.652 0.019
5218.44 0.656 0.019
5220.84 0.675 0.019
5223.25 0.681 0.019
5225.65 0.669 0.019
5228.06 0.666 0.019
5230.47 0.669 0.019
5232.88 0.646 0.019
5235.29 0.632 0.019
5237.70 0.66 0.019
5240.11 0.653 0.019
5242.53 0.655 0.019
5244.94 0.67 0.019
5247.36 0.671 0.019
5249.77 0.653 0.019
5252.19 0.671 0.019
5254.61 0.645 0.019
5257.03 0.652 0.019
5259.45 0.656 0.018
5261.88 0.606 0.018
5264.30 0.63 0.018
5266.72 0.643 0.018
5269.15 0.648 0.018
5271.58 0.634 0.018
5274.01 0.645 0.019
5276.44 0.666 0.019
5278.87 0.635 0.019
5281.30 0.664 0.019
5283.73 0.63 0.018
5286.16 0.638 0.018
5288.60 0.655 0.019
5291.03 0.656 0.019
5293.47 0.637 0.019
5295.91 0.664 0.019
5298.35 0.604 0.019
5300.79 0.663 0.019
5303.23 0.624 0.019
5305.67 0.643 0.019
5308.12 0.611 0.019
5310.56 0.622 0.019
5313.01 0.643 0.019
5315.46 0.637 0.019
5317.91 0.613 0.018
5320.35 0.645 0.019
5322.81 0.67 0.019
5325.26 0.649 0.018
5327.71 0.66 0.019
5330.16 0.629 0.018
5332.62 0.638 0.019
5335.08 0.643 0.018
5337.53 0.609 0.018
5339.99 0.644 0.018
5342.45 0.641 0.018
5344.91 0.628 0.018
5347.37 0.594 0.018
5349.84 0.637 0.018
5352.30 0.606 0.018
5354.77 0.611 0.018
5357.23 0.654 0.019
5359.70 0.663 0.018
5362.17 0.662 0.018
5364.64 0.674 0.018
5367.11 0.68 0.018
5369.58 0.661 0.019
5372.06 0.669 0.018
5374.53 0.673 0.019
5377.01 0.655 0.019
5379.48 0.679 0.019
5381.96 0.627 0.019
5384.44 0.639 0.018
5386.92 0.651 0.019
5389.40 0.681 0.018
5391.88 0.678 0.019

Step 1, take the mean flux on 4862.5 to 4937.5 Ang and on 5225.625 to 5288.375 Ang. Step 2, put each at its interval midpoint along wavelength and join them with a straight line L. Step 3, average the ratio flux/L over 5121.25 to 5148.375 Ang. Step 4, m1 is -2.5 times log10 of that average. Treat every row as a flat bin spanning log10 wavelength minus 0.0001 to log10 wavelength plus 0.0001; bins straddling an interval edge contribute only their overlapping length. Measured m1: 0.10 mag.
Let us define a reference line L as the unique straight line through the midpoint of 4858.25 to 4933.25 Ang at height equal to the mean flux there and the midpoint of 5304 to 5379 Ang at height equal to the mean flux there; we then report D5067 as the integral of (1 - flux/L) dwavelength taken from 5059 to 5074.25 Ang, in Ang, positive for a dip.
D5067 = 1.0 Ang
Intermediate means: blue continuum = 0.919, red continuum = 0.642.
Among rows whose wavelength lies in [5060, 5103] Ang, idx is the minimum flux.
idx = 0.713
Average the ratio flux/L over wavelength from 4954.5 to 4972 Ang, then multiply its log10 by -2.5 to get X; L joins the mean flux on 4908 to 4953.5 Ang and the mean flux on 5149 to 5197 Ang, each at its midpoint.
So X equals 0.09 mag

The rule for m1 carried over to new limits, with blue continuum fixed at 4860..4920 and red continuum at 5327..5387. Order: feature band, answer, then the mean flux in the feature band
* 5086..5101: 0.064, 0.761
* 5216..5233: 0.093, 0.666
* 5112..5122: 0.133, 0.701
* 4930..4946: 0.131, 0.8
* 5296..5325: 0.062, 0.636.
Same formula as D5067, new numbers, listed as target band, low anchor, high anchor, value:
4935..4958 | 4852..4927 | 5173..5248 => 3.7 Ang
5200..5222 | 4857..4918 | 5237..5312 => 0.4 Ang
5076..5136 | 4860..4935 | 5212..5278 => 2.3 Ang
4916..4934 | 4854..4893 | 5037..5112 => 2.3 Ang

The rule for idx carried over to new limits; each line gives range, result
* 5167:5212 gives 0.645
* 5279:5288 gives 0.63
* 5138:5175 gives 0.623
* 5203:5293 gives 0.606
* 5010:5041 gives 0.636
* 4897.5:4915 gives 0.825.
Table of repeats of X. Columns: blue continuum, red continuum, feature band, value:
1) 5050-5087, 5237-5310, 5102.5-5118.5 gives 0.03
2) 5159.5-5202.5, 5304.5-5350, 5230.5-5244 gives 0.02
